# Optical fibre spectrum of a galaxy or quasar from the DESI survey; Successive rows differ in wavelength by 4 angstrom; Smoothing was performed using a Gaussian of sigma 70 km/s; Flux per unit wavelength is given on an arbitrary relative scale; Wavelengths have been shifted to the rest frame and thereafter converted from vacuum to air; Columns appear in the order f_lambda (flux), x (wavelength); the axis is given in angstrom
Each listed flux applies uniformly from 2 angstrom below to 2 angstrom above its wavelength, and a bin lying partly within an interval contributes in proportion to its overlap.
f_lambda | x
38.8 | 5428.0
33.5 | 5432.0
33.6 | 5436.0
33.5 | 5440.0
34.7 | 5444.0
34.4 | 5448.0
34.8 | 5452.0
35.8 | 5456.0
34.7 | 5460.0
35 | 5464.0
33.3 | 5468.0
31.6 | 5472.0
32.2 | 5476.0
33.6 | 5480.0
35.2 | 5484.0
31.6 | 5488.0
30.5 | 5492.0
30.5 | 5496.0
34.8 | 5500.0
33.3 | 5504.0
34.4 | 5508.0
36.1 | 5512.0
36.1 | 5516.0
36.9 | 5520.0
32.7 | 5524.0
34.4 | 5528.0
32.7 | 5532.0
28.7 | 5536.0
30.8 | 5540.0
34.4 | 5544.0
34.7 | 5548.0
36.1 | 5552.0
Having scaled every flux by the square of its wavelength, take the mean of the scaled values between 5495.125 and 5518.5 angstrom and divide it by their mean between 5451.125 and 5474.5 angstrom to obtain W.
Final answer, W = 1.03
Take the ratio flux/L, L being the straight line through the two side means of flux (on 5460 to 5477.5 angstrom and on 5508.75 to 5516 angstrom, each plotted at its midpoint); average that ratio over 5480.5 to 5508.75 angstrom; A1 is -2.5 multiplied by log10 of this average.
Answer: 0.061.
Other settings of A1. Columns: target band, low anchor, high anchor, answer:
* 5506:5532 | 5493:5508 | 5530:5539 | -0.104 mag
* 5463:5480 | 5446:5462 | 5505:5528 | 0.064 mag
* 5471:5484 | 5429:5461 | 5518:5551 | 0.035 mag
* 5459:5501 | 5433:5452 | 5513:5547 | 0.030 mag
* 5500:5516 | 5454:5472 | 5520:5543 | -0.056 mag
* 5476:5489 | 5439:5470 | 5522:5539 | 0.007 mag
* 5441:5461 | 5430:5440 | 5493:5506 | -0.048 mag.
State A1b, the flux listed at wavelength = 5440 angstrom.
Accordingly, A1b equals 33.5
